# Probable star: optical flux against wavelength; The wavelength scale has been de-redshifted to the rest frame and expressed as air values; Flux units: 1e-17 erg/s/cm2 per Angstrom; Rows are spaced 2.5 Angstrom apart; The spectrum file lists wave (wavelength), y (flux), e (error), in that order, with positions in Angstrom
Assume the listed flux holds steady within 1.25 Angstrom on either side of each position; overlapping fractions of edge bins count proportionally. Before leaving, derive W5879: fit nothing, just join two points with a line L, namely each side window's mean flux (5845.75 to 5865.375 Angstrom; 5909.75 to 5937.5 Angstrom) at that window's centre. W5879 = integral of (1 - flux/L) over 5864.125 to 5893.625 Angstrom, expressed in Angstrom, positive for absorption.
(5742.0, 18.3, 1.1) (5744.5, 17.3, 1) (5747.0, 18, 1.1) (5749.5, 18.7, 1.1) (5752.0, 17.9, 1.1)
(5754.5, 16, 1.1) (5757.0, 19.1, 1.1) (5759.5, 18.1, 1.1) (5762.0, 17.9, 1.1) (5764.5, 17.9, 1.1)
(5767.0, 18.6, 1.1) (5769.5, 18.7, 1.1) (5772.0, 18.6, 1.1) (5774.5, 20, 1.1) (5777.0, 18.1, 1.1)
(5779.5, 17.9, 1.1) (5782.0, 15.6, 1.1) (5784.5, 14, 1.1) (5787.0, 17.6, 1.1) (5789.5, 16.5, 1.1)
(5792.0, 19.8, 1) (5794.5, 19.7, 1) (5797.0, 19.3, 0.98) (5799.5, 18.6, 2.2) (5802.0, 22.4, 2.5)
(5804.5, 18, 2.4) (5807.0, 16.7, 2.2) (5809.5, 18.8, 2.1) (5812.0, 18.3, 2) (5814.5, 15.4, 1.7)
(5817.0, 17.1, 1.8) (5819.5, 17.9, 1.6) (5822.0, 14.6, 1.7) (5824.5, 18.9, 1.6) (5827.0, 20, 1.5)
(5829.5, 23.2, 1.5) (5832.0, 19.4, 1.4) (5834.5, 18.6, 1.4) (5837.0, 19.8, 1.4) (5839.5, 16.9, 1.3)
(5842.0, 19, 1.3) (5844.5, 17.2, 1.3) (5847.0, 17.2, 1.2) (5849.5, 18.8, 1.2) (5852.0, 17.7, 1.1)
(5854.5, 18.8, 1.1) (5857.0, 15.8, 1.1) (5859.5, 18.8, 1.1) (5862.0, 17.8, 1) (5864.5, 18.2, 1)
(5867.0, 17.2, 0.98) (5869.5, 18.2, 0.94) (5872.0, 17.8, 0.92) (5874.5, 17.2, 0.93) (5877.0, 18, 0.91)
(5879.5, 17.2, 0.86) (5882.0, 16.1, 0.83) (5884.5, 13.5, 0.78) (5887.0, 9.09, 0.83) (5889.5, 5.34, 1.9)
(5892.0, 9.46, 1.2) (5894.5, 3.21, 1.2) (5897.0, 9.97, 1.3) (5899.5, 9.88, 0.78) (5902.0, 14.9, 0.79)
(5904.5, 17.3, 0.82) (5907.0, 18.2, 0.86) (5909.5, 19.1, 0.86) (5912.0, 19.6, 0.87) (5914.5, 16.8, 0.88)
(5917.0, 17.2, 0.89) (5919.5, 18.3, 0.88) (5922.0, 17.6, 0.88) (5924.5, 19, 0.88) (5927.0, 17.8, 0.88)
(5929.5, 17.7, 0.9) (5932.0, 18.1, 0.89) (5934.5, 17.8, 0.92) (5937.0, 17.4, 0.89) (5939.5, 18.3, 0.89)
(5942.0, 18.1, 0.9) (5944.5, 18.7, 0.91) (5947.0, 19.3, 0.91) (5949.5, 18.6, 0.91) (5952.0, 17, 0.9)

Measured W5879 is 5.6 Angstrom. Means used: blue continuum 17.9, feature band 14.5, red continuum 18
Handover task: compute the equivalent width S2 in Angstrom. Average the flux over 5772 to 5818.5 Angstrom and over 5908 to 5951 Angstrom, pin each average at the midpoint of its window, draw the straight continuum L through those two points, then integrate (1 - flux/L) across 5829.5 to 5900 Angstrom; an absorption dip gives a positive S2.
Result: 9.1 Angstrom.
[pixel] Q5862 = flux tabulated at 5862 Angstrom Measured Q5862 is 17.8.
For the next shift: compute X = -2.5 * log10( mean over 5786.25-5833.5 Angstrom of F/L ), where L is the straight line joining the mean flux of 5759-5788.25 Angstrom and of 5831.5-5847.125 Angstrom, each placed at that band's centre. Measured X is -0.03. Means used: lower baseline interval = 17.7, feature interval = 18.5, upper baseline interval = 18.3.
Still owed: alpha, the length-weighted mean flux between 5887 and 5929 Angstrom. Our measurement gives 14.5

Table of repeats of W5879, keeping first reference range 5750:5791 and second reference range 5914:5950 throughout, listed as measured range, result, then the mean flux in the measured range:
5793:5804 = -1.3 Angstrom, 19.9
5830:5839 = -0.8 Angstrom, 19.4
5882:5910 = 9.6 Angstrom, 11.8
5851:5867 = 0.1 Angstrom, 17.8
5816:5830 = -0.5 Angstrom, 18.4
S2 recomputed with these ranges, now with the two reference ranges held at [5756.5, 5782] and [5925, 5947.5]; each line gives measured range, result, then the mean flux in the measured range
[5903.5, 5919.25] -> 0.1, 18.1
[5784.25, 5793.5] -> 0.5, 17.4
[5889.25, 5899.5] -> 6.0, 7.51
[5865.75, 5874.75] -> 0.3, 17.6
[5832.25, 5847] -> 0.0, 18.3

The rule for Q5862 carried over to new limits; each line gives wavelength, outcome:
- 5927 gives 17.8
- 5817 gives 17.1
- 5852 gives 17.7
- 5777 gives 18.1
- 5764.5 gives 17.9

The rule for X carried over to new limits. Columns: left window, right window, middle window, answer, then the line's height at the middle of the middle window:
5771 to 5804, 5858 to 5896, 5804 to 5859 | -0.109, 16.4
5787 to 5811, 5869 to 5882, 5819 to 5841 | -0.034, 18.3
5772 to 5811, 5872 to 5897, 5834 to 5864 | -0.233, 14.6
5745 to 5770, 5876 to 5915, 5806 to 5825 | -0.066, 16.1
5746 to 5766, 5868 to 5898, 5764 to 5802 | -0.082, 16.9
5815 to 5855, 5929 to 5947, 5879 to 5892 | 0.484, 18.3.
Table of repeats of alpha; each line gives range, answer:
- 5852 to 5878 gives 17.8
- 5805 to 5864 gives 18.1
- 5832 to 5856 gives 18.3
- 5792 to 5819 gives 18.5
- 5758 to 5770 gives 18.2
